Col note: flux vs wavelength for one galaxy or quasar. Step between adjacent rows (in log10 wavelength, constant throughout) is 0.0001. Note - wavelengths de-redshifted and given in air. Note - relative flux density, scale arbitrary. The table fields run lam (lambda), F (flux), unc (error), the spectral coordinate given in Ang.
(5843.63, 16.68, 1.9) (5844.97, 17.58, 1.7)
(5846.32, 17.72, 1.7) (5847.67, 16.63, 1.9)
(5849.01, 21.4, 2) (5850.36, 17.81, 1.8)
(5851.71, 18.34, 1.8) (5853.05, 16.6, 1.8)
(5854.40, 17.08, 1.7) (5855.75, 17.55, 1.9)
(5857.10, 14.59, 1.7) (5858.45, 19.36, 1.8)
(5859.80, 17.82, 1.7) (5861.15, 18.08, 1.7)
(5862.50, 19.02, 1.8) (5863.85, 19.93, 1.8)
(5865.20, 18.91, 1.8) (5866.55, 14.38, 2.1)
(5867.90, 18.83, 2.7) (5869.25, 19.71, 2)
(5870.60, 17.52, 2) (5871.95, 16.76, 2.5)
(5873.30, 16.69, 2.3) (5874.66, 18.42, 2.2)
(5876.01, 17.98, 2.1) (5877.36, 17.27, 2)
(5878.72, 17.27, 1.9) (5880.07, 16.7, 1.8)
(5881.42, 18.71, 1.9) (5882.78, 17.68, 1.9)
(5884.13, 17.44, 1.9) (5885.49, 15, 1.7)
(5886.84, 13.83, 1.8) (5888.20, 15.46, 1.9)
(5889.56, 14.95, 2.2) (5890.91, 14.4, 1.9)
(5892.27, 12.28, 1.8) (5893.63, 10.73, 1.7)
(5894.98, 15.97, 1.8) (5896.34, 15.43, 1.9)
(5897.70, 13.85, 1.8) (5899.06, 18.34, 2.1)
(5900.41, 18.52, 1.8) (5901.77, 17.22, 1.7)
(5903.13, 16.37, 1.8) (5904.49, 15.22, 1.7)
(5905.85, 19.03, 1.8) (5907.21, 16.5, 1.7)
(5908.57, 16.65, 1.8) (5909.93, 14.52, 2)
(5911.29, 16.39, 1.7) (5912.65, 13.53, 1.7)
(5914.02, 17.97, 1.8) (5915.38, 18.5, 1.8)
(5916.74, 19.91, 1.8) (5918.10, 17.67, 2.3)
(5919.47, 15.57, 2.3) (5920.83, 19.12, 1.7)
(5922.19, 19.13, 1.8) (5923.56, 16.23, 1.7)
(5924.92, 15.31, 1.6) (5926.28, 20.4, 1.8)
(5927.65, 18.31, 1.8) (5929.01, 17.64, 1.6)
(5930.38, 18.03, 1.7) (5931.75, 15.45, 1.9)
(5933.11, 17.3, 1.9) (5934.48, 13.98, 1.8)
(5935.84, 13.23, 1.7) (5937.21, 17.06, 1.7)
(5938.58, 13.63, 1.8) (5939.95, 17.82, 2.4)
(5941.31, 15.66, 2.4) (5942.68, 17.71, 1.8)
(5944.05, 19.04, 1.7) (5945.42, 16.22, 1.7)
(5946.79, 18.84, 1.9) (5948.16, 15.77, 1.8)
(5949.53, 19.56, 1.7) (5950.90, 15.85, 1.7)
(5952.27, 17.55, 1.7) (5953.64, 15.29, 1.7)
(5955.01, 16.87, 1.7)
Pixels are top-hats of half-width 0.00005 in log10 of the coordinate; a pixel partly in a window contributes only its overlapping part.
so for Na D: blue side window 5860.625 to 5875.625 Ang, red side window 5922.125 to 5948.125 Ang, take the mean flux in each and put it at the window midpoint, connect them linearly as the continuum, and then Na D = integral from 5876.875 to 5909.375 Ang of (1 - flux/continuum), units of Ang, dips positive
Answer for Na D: 2.9 Ang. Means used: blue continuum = 18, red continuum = 16.8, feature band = 16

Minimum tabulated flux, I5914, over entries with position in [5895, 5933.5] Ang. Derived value 13.53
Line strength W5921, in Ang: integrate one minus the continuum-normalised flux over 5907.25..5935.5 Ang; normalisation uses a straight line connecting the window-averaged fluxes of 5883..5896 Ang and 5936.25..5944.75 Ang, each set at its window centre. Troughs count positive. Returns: -1.99 Ang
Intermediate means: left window 14.6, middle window 17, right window 16.7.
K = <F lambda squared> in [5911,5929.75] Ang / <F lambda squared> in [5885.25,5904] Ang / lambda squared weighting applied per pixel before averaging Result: 1.2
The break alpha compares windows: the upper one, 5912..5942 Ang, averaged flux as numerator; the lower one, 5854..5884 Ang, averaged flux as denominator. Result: 0.95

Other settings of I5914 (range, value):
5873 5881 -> 16.69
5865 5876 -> 14.38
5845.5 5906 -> 10.73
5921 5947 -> 13.23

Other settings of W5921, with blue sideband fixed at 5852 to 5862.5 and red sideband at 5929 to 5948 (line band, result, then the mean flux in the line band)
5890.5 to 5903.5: 1.3 Ang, 15.3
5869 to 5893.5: 1.1 Ang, 16.4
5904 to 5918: -0.1 Ang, 16.9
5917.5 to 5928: -0.7 Ang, 17.7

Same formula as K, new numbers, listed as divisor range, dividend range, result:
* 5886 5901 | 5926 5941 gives 1.12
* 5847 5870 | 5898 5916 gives 0.95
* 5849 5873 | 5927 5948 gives 0.96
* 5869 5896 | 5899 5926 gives 1.07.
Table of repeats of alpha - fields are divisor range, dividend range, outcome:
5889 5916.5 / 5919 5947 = 1.06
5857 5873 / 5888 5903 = 0.85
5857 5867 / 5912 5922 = 0.97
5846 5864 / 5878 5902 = 0.88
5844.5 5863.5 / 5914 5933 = 1.00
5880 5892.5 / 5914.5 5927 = 1.14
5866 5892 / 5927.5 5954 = 1.00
